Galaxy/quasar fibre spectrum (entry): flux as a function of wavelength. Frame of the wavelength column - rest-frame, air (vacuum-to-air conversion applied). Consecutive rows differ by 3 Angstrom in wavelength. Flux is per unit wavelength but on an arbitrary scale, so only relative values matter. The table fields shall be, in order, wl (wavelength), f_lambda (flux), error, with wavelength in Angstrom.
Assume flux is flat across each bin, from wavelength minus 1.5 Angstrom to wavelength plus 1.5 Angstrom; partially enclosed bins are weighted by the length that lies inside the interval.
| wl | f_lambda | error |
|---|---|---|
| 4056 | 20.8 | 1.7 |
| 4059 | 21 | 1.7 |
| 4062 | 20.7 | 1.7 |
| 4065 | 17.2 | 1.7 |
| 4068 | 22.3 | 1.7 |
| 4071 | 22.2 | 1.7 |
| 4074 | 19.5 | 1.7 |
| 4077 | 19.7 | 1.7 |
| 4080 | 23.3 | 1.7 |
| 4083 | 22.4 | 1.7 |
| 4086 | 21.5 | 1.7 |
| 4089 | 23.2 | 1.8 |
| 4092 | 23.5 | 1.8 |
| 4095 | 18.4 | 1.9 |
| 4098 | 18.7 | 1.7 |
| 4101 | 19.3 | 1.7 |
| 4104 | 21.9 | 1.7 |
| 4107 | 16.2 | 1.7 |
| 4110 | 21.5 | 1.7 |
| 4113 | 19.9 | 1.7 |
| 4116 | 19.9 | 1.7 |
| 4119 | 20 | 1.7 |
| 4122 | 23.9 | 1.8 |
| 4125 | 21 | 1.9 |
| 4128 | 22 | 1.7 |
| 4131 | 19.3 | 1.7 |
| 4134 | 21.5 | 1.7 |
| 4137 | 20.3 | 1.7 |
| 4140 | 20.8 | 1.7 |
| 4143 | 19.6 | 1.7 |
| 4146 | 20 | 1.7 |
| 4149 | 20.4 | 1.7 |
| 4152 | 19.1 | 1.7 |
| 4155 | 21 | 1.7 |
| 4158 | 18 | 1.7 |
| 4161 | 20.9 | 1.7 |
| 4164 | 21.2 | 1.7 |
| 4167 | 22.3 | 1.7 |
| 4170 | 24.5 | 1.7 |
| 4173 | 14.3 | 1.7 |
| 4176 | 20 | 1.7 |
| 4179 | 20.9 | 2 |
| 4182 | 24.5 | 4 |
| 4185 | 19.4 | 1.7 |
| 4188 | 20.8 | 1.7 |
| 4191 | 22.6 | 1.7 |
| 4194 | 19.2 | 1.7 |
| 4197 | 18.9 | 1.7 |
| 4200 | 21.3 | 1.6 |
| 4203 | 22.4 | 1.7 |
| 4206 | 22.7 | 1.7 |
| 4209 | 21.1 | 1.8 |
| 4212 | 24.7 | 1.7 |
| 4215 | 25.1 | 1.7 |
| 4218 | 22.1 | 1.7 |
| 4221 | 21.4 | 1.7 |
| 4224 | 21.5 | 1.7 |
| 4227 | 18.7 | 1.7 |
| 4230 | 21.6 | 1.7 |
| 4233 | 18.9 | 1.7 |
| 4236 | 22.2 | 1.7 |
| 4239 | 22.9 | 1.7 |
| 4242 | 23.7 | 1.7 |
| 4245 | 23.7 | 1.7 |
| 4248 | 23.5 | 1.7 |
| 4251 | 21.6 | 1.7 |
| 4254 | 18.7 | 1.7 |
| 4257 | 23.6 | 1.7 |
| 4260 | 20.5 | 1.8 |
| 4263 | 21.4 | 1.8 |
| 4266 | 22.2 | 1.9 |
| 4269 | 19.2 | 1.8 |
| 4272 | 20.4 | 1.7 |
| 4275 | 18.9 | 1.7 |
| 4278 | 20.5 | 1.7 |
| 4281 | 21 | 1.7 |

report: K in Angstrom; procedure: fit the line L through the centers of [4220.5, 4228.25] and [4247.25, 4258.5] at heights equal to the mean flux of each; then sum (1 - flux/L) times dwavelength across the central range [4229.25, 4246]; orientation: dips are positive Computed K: -0.85 Angstrom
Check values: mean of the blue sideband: 20.5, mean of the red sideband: 21.7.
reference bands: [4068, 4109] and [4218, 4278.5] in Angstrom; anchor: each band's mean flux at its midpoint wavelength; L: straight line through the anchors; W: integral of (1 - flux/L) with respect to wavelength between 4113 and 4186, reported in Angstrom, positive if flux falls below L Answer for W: 1.3 Angstrom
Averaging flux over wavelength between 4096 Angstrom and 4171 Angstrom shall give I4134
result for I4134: 20.5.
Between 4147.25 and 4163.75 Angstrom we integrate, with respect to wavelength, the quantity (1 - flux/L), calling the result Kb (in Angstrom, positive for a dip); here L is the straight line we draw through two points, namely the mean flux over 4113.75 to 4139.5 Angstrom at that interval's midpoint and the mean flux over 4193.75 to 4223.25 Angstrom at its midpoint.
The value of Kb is 1.0 Angstrom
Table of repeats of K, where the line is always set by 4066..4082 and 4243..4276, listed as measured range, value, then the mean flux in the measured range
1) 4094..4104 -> 0.9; 19.3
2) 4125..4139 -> 0.3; 20.8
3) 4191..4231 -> -0.6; 21.6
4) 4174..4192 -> 0.1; 21.1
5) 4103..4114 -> 0.8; 19.8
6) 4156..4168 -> 0.4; 20.5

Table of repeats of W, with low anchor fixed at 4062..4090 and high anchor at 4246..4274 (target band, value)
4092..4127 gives 1.59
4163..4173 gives -0.13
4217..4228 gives 0.13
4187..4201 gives 0.46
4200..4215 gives -1.13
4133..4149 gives 0.61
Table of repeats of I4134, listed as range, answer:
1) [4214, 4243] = 21.7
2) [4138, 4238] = 21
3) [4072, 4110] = 20.7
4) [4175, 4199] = 20.8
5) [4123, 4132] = 21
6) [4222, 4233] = 20.4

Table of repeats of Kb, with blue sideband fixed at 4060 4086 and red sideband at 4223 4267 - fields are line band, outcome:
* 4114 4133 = 0.1 Angstrom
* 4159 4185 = 0.5 Angstrom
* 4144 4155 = 0.7 Angstrom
